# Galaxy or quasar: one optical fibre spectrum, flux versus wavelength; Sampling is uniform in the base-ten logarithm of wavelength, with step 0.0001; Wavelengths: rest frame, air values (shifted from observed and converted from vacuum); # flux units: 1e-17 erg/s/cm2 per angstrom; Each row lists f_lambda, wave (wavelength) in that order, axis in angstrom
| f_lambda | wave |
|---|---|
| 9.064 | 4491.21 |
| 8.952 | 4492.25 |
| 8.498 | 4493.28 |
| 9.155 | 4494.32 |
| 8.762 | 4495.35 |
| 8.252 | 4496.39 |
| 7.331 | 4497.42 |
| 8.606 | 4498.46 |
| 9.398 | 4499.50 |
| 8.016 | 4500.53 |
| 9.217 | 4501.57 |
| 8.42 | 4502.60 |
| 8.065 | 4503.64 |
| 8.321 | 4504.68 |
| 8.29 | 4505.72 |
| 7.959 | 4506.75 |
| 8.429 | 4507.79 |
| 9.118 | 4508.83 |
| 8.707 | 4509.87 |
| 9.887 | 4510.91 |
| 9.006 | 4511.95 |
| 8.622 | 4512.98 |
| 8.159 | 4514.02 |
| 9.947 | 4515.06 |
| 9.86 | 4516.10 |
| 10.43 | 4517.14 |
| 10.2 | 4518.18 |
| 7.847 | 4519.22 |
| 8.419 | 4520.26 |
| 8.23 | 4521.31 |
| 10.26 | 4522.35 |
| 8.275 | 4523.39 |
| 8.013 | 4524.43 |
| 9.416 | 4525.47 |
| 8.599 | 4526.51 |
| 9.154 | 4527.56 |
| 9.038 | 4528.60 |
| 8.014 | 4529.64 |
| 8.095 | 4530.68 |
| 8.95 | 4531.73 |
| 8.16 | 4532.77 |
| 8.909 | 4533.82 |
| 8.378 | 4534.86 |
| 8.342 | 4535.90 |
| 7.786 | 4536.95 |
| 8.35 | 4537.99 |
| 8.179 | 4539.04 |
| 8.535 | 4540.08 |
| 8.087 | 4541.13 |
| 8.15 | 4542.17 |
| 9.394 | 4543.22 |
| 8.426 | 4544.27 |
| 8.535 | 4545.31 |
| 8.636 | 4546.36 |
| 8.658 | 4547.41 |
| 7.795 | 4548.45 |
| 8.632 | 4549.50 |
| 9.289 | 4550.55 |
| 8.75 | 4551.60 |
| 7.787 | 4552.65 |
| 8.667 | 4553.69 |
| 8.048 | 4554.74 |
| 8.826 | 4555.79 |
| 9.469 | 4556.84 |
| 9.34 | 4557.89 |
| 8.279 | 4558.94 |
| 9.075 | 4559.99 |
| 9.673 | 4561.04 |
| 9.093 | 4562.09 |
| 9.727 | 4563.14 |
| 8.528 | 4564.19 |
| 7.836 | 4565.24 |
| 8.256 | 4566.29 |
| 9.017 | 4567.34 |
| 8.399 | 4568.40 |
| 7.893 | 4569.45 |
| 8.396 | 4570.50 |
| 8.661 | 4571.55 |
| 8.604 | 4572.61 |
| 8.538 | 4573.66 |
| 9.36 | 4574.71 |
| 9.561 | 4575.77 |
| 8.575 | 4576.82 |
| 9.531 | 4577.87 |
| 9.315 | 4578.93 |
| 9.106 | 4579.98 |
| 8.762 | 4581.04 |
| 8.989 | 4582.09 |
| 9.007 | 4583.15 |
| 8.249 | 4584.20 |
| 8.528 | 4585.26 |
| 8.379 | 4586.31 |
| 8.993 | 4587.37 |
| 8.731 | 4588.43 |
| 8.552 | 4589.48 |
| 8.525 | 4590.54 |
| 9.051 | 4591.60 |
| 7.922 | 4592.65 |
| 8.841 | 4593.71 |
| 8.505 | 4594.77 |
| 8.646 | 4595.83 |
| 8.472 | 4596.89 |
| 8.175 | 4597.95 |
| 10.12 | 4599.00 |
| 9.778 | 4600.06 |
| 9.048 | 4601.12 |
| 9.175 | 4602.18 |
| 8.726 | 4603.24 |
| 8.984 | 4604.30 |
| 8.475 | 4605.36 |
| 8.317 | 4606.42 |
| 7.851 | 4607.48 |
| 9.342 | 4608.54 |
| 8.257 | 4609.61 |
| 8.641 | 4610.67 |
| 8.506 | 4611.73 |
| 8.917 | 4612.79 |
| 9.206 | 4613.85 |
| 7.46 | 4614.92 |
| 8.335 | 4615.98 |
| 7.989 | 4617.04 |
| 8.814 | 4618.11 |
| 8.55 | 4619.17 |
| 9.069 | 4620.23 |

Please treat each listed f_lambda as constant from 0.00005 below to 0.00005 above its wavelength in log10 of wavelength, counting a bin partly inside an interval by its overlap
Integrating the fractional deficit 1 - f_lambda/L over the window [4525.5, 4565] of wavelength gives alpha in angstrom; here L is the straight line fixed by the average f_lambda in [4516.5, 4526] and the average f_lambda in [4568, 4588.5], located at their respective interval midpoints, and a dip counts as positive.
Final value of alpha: 1.3 angstrom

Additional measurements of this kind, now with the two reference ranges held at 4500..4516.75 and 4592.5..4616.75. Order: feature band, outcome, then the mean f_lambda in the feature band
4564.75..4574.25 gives 0.34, 8.41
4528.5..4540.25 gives 0.51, 8.37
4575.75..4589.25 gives -0.25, 8.87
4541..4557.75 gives 0.26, 8.6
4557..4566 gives -0.23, 8.95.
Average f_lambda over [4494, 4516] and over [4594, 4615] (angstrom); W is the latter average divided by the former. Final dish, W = 1.01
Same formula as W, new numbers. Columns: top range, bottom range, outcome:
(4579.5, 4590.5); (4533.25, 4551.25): 1.03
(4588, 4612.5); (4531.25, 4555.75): 1.03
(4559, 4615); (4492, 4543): 1.01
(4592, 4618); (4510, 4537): 0.98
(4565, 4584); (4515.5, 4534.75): 0.99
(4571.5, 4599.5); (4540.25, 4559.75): 1.02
